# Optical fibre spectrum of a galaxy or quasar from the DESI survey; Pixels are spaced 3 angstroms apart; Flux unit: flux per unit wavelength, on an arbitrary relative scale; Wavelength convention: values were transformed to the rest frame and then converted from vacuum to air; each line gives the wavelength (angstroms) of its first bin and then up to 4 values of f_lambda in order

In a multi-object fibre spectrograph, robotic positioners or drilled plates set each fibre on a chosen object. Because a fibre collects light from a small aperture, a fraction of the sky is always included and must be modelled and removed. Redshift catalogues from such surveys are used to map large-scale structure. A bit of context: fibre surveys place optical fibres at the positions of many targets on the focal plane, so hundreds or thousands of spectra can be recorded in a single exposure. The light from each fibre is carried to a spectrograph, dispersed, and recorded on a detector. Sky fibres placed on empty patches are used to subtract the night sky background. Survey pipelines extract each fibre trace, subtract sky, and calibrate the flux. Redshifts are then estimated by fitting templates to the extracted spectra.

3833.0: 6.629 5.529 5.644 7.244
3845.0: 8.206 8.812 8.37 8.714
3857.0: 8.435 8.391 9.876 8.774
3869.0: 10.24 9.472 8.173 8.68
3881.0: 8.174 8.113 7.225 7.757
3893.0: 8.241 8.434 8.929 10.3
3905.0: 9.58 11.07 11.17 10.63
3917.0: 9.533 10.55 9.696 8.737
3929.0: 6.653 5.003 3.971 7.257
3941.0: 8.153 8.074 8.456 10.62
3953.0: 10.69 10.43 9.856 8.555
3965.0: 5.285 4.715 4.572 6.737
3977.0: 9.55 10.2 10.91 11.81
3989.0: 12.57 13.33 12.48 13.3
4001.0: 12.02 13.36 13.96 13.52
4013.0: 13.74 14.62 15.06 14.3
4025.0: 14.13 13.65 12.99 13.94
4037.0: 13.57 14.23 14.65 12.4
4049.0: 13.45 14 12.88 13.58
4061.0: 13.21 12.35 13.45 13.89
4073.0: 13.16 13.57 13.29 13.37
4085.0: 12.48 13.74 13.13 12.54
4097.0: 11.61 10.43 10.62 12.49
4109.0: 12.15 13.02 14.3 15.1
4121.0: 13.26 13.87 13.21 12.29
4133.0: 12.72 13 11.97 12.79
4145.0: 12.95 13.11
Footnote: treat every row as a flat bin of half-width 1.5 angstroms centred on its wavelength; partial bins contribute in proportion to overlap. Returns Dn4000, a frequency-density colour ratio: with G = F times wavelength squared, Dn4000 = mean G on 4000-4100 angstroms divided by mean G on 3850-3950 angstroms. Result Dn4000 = 1.7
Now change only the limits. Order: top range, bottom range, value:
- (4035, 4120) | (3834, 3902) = 1.76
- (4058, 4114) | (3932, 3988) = 1.64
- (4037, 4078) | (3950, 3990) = 1.57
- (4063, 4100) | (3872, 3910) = 1.62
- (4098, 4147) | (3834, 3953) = 1.68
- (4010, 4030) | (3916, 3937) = 1.93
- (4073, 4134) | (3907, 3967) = 1.61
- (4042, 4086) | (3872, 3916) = 1.60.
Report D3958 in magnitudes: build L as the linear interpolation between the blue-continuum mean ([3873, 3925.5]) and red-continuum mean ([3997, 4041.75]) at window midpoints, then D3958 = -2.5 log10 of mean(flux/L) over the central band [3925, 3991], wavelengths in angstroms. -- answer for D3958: 0.35 mag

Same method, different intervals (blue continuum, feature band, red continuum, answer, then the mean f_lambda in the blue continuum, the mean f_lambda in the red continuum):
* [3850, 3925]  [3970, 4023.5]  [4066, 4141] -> -0.092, 9.14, 12.9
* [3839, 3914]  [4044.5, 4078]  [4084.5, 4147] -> -0.122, 8.82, 12.8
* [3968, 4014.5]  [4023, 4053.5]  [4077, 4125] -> -0.151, 11.3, 12.8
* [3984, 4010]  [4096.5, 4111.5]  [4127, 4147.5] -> 0.105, 12.9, 12.7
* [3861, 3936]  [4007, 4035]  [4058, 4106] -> -0.220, 8.79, 12.7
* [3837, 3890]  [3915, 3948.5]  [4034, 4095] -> 0.262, 8.34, 13.4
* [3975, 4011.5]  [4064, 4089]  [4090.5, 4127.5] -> -0.061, 12.2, 12.7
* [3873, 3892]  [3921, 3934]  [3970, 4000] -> 0.219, 8.06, 10.7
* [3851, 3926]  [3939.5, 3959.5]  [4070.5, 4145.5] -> 0.082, 9.15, 12.9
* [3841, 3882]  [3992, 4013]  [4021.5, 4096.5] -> -0.095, 8.71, 13.4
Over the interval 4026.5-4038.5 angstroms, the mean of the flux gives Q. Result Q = 13.5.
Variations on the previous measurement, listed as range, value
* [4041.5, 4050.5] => 13.5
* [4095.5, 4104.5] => 10.9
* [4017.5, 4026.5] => 14.5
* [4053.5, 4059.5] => 13.2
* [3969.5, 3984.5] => 8.39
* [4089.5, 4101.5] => 11.9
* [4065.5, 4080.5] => 13.5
